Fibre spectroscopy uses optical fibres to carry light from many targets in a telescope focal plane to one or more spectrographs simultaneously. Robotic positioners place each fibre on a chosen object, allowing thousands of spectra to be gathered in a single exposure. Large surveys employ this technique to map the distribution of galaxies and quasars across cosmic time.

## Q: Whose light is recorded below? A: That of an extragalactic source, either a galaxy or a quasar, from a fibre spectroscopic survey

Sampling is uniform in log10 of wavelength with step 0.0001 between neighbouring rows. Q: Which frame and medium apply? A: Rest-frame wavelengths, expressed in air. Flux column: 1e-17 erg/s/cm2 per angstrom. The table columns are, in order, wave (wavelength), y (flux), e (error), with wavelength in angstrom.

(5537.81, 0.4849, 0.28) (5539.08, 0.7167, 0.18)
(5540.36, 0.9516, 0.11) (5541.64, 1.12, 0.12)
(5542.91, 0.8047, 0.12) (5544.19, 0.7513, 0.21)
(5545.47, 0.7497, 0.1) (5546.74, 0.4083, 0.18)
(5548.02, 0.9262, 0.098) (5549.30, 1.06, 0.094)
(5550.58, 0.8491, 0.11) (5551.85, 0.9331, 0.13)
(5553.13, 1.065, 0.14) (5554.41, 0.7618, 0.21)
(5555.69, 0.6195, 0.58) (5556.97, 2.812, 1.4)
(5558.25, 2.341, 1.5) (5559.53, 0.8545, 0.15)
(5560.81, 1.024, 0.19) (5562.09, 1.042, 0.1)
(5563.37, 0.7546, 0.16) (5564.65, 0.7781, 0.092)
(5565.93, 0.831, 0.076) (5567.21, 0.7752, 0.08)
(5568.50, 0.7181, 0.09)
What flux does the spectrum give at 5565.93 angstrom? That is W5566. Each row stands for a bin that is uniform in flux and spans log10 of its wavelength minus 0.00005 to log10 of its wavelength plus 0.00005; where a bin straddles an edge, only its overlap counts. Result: 0.831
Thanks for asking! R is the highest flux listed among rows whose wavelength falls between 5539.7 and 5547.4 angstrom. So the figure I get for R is 1.12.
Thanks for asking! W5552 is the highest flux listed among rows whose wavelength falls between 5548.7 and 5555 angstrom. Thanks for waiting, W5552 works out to 1.065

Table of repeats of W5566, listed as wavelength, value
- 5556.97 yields 2.812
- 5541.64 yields 1.12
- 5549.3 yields 1.06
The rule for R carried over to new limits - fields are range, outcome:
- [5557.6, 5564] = 2.341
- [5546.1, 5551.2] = 1.06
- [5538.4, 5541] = 0.9516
